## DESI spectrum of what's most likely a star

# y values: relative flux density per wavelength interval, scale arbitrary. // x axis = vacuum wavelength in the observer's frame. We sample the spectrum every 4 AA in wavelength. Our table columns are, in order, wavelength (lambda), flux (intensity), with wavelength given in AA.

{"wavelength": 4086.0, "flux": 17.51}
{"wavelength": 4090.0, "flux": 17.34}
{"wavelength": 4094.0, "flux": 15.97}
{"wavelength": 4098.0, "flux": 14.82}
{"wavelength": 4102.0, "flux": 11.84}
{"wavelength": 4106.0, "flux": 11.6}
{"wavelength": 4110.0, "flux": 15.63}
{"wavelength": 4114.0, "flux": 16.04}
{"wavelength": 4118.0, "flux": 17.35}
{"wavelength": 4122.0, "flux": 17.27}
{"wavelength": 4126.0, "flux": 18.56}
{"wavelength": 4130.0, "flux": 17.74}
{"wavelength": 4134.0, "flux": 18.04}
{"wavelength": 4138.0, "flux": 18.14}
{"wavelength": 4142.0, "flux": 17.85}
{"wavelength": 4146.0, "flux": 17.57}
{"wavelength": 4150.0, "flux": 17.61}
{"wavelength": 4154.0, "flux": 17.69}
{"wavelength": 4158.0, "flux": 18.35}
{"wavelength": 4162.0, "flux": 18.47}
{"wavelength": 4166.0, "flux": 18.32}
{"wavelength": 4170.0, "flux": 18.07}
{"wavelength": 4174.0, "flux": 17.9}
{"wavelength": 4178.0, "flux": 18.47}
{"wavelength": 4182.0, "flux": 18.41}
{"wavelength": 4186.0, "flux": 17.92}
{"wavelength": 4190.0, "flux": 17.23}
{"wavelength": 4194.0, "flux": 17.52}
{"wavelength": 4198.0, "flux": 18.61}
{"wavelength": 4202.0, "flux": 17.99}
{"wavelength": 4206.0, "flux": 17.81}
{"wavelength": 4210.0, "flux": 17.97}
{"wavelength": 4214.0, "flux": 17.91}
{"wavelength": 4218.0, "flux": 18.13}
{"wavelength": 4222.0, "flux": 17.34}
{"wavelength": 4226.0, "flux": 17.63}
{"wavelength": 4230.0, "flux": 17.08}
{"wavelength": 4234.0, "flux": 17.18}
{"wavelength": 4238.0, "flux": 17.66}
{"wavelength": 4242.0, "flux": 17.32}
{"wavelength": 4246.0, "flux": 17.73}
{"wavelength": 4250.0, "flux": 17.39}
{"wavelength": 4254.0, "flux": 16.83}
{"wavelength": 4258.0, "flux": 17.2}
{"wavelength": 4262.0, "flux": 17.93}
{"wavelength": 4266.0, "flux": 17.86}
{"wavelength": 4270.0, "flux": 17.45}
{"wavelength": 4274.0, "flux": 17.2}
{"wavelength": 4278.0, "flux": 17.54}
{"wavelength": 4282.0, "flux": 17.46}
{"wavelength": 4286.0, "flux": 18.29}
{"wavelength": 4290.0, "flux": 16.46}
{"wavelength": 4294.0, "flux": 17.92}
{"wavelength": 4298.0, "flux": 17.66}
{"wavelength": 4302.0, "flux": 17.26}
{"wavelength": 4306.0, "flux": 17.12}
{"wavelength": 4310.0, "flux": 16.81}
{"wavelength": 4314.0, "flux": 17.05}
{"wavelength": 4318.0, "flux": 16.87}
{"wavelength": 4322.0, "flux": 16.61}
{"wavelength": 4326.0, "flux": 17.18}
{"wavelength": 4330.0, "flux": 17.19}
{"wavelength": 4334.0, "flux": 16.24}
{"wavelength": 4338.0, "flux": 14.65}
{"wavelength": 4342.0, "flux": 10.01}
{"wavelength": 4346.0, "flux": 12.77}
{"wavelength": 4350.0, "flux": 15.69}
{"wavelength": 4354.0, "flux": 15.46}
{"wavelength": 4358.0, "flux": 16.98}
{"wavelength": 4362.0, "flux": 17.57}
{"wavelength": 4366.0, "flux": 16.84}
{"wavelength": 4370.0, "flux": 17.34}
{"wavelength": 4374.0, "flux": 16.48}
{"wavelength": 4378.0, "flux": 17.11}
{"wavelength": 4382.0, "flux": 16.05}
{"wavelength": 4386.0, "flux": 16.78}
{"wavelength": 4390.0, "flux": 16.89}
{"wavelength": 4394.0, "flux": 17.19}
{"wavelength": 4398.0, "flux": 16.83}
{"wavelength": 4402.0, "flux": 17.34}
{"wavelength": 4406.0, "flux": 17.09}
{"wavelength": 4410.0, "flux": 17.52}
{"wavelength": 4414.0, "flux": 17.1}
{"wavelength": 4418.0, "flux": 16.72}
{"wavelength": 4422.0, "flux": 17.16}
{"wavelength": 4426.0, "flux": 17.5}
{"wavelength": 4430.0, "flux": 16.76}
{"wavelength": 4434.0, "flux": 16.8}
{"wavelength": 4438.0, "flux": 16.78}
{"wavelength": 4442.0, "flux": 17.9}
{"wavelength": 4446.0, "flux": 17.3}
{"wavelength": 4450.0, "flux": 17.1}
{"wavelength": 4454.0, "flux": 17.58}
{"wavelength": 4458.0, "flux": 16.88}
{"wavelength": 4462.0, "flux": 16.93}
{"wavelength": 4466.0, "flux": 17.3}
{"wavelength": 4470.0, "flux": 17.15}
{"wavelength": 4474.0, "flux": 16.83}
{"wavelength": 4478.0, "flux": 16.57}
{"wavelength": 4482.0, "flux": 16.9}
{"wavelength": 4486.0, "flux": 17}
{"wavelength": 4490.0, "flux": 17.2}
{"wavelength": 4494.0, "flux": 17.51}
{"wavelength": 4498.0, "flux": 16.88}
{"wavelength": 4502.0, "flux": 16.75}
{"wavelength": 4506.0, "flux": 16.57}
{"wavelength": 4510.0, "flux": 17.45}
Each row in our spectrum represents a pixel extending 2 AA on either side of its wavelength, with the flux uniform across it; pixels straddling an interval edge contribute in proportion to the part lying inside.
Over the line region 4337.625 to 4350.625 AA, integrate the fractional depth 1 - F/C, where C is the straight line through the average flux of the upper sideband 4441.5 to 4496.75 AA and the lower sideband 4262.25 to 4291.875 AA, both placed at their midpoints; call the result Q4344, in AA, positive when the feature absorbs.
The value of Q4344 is 3.4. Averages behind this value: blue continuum 17.5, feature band 12.9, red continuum 17.1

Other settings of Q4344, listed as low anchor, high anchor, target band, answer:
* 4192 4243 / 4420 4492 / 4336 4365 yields 4.3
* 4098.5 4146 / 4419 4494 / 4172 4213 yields -3.6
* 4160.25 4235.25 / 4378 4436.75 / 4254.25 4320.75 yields 0.6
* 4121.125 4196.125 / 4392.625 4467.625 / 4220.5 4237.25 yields 0.4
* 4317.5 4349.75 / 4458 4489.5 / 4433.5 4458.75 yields -1.0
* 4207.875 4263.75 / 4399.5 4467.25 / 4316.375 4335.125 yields 0.6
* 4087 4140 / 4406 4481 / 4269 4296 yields -1.3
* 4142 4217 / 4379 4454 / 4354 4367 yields 0.3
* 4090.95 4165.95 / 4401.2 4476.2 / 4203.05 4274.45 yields -2.8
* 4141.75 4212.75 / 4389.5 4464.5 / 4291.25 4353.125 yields 5.1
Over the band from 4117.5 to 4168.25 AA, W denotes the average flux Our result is 17.9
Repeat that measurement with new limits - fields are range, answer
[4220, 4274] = 17.4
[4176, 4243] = 17.8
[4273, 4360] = 16.4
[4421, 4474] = 17.2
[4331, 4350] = 13.9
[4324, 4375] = 15.7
